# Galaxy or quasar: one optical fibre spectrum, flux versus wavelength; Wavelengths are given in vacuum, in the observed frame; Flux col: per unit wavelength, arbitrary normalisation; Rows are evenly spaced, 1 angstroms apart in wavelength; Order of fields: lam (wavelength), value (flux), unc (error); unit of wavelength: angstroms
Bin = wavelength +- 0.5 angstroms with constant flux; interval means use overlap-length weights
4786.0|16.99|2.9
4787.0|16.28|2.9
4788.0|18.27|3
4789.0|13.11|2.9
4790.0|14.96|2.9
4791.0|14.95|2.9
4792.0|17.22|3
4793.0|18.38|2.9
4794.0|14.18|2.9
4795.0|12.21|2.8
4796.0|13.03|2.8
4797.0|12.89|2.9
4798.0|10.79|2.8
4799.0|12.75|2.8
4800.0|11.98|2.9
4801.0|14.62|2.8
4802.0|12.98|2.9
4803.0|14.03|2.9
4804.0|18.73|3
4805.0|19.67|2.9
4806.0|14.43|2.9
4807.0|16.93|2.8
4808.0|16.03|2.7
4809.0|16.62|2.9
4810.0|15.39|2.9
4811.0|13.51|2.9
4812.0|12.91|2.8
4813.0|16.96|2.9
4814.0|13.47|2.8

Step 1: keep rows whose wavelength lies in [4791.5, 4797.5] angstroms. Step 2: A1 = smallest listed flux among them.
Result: 12.21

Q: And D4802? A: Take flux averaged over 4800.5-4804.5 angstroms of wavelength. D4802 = 15.1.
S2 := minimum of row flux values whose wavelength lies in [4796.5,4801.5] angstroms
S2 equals 10.79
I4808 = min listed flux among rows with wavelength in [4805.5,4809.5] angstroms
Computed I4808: 14.43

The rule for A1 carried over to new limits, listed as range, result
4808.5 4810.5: 15.39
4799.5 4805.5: 11.98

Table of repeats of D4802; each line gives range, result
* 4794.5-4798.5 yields 12.2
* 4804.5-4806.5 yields 17.1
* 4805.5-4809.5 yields 16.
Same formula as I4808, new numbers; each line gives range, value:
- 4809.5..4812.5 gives 12.91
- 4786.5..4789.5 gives 13.11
